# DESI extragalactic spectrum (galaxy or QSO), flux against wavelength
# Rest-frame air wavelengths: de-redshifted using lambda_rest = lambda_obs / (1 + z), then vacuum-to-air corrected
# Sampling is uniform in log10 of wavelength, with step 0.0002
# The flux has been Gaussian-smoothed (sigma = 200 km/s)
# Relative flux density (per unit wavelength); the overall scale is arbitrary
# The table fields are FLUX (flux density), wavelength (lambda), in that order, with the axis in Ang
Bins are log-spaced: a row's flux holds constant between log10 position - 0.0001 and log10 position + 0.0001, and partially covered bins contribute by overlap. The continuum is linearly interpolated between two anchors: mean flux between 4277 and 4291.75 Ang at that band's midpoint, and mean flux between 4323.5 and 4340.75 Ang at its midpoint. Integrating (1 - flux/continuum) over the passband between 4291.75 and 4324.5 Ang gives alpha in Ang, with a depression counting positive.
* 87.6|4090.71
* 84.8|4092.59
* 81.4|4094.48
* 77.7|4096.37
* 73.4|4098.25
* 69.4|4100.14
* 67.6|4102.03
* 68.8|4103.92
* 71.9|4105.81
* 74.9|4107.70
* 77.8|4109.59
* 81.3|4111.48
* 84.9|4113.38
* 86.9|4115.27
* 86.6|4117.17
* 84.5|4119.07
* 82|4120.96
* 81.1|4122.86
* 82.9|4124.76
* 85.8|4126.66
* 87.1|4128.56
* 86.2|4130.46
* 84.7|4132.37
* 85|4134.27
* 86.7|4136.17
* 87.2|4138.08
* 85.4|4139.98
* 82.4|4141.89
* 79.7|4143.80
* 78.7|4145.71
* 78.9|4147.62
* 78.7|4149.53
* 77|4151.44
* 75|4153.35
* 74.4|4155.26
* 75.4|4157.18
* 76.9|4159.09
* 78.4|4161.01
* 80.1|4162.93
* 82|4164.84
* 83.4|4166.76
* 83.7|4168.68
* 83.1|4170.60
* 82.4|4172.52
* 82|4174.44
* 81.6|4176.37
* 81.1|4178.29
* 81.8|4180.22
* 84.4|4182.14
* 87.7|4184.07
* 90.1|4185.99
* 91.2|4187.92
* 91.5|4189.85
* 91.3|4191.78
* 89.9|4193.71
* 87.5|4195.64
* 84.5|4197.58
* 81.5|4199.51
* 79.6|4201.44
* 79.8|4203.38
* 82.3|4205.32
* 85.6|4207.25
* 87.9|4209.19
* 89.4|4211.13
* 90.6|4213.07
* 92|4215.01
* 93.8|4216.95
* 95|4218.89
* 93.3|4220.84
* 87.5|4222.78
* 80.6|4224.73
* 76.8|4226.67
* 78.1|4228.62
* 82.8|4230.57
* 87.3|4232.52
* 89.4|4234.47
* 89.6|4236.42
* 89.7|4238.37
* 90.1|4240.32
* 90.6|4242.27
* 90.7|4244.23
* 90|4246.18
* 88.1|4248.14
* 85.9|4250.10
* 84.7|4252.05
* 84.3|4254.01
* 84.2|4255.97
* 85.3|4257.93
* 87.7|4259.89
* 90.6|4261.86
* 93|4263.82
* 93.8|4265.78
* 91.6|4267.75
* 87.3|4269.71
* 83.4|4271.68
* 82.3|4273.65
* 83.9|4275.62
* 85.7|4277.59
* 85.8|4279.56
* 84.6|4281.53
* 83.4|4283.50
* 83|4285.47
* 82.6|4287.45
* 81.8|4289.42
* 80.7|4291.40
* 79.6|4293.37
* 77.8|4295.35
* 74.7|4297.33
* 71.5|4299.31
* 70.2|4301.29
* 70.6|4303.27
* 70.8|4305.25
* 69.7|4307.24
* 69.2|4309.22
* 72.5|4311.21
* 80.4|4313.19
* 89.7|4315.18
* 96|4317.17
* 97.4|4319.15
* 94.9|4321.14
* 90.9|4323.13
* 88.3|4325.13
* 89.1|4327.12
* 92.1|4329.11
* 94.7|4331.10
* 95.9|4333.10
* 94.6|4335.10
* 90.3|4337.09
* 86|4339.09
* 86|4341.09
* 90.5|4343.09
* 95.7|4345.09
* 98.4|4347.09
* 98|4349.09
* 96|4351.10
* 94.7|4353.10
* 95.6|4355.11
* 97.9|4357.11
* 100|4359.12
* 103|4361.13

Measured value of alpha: 2.82 Ang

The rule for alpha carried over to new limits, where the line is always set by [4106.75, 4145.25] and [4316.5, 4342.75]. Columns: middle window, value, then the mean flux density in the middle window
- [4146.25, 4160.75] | 1.36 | 76.8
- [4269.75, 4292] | 1.57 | 83.6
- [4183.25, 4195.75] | -0.56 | 90.1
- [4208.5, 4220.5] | -0.61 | 91.6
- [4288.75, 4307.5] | 3.27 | 74.8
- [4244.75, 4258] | 0.36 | 86.3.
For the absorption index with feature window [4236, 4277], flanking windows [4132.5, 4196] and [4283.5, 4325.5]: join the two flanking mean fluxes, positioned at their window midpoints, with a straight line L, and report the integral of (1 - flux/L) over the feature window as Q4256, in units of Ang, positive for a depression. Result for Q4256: -3.3 Ang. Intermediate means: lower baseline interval 82.9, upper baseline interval 80.5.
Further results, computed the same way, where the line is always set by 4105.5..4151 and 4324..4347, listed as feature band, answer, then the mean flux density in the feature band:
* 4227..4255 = 0.14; 87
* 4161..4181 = 0.60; 81.9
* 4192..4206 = 0.27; 84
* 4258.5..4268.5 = -0.30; 91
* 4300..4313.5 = 2.81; 71.5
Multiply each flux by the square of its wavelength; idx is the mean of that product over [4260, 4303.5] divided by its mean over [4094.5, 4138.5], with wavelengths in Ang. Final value 1.1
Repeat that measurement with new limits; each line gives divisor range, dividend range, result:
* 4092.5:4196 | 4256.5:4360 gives 1.15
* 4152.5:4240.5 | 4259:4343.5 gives 1.05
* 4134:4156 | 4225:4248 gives 1.12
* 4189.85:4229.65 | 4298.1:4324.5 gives 0.98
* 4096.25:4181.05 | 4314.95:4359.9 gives 1.28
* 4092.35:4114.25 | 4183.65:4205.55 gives 1.19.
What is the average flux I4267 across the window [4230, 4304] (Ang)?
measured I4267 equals 84.7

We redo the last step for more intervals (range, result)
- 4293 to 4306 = 73.4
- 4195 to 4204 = 82.5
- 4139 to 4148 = 81.2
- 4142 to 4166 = 78.1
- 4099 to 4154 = 80.7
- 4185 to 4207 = 86.3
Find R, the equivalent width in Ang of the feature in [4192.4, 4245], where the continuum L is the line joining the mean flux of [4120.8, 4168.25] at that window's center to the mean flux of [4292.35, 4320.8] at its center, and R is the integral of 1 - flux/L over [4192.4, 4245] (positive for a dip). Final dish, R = -4.6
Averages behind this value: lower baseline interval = 81.4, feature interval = 86.9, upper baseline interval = 78.3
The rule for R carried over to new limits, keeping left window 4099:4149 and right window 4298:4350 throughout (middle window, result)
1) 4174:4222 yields -2.38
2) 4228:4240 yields -0.39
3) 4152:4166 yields 0.76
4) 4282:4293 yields 0.39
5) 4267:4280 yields -0.11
